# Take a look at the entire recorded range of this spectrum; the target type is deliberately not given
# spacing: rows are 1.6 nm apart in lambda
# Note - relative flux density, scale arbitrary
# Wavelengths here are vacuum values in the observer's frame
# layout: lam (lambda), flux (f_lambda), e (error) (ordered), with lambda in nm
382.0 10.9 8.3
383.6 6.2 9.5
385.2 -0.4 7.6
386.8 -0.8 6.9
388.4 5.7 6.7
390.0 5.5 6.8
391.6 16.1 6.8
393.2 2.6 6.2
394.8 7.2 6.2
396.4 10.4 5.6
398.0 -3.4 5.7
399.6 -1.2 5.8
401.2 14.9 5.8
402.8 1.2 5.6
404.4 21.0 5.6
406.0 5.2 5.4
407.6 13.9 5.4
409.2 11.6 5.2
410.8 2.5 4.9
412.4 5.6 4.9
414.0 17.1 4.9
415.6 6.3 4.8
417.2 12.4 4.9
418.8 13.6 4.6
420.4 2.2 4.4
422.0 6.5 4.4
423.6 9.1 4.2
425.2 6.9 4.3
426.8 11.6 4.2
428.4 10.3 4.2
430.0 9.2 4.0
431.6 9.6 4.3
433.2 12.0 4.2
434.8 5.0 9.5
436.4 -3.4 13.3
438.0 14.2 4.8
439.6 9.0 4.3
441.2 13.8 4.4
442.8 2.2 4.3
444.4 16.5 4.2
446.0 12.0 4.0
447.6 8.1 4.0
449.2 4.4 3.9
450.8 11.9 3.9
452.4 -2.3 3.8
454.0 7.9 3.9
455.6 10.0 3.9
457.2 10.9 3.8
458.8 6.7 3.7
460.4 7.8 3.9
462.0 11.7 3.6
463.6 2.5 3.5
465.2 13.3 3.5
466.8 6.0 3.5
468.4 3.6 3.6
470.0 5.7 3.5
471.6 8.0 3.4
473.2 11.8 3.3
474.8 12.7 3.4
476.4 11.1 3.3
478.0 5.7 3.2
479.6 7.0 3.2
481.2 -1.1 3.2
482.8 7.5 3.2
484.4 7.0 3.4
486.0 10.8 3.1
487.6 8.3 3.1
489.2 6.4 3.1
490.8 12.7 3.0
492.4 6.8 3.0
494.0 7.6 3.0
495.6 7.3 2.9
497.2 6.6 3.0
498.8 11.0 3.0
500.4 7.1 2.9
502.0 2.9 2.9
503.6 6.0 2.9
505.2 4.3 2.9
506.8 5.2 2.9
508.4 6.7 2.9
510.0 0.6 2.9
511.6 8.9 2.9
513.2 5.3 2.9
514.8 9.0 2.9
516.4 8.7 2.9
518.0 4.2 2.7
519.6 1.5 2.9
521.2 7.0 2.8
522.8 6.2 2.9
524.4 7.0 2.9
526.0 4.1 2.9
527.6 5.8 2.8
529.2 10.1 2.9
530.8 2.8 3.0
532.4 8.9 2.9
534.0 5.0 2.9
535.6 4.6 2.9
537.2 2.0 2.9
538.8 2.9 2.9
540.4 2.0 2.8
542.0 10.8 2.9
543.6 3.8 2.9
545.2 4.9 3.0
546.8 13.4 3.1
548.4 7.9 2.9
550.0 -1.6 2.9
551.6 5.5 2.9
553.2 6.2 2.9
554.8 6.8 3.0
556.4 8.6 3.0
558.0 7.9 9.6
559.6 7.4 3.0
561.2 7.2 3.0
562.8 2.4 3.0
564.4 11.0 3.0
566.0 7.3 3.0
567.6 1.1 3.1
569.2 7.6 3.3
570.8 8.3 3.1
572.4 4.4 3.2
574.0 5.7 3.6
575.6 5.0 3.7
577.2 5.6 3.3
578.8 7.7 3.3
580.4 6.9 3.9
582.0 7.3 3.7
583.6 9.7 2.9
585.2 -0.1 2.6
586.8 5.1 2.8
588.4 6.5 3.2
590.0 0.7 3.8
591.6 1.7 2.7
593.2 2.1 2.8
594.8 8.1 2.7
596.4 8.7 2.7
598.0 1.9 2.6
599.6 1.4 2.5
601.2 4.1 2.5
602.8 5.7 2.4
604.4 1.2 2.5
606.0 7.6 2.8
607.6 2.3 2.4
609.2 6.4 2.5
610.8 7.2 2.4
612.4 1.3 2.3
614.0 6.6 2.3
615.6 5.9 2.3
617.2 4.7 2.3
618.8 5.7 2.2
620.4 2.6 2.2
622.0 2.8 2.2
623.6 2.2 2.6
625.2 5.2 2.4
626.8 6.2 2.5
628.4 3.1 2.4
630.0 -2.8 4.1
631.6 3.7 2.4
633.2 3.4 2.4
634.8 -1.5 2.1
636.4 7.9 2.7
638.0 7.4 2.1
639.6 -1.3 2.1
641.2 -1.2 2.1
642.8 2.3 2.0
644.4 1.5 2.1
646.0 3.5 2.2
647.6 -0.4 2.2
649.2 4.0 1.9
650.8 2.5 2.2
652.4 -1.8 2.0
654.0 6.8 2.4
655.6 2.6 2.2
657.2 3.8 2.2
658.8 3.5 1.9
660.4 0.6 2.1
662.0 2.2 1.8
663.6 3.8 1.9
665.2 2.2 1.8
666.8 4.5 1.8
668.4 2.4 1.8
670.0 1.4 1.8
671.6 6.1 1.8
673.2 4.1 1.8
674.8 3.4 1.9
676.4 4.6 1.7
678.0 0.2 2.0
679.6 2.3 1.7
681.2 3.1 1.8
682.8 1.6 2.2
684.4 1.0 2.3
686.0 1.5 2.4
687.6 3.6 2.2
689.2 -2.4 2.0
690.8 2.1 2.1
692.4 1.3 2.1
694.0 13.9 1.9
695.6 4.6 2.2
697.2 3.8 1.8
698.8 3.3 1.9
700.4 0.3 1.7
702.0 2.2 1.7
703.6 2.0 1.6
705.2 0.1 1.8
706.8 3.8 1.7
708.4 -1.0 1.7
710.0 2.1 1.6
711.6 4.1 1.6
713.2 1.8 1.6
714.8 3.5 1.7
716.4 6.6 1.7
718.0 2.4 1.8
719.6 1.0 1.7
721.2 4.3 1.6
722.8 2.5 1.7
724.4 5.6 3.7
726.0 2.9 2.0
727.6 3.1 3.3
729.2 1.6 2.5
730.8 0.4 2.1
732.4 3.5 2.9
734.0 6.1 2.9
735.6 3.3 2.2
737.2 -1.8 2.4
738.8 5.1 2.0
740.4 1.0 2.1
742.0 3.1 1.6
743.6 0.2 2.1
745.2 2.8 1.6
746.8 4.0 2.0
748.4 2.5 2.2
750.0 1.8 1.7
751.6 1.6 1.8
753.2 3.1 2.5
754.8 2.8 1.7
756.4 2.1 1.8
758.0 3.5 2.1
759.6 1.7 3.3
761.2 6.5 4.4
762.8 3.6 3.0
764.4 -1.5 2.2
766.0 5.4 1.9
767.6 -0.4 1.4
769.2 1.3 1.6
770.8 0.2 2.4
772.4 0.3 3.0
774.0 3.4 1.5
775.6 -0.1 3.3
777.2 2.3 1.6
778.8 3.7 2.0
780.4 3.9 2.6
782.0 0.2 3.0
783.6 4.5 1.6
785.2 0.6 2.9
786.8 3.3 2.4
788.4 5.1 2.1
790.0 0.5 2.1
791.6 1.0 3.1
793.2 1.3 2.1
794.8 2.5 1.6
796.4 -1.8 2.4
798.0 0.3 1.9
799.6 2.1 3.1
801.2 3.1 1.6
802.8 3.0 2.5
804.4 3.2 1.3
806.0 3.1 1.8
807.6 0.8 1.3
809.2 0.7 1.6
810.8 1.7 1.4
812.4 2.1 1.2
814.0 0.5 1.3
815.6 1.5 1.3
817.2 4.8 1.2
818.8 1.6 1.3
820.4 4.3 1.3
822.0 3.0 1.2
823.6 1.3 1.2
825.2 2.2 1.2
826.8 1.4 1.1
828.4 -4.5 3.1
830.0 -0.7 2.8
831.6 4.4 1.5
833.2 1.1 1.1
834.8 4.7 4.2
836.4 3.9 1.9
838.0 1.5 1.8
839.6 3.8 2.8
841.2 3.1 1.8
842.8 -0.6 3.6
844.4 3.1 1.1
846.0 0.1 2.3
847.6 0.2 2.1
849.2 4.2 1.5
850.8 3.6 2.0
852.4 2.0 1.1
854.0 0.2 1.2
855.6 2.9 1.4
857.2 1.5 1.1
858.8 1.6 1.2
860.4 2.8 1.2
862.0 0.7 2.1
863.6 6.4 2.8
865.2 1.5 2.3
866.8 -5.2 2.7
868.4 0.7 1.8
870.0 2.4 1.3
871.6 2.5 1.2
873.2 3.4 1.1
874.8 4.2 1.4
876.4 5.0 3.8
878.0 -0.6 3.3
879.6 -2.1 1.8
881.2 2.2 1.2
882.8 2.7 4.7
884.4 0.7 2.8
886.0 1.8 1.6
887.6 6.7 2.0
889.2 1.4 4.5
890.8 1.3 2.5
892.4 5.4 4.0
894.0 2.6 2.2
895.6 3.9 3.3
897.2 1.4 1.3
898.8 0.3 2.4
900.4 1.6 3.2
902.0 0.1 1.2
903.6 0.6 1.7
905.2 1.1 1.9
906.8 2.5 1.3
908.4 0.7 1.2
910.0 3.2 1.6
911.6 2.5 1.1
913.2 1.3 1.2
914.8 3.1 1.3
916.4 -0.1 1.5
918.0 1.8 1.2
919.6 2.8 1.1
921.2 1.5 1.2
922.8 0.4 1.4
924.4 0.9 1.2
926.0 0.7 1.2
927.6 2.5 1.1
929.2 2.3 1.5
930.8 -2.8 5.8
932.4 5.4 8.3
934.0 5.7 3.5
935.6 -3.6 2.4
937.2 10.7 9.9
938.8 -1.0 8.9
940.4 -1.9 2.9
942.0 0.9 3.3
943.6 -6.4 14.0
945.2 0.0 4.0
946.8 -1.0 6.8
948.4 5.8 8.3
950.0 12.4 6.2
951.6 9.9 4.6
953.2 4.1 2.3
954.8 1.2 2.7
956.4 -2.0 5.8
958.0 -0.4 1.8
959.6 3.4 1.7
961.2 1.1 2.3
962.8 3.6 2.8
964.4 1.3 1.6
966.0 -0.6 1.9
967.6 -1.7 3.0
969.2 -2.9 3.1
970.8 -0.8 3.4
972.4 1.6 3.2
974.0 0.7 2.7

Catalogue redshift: 0.06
